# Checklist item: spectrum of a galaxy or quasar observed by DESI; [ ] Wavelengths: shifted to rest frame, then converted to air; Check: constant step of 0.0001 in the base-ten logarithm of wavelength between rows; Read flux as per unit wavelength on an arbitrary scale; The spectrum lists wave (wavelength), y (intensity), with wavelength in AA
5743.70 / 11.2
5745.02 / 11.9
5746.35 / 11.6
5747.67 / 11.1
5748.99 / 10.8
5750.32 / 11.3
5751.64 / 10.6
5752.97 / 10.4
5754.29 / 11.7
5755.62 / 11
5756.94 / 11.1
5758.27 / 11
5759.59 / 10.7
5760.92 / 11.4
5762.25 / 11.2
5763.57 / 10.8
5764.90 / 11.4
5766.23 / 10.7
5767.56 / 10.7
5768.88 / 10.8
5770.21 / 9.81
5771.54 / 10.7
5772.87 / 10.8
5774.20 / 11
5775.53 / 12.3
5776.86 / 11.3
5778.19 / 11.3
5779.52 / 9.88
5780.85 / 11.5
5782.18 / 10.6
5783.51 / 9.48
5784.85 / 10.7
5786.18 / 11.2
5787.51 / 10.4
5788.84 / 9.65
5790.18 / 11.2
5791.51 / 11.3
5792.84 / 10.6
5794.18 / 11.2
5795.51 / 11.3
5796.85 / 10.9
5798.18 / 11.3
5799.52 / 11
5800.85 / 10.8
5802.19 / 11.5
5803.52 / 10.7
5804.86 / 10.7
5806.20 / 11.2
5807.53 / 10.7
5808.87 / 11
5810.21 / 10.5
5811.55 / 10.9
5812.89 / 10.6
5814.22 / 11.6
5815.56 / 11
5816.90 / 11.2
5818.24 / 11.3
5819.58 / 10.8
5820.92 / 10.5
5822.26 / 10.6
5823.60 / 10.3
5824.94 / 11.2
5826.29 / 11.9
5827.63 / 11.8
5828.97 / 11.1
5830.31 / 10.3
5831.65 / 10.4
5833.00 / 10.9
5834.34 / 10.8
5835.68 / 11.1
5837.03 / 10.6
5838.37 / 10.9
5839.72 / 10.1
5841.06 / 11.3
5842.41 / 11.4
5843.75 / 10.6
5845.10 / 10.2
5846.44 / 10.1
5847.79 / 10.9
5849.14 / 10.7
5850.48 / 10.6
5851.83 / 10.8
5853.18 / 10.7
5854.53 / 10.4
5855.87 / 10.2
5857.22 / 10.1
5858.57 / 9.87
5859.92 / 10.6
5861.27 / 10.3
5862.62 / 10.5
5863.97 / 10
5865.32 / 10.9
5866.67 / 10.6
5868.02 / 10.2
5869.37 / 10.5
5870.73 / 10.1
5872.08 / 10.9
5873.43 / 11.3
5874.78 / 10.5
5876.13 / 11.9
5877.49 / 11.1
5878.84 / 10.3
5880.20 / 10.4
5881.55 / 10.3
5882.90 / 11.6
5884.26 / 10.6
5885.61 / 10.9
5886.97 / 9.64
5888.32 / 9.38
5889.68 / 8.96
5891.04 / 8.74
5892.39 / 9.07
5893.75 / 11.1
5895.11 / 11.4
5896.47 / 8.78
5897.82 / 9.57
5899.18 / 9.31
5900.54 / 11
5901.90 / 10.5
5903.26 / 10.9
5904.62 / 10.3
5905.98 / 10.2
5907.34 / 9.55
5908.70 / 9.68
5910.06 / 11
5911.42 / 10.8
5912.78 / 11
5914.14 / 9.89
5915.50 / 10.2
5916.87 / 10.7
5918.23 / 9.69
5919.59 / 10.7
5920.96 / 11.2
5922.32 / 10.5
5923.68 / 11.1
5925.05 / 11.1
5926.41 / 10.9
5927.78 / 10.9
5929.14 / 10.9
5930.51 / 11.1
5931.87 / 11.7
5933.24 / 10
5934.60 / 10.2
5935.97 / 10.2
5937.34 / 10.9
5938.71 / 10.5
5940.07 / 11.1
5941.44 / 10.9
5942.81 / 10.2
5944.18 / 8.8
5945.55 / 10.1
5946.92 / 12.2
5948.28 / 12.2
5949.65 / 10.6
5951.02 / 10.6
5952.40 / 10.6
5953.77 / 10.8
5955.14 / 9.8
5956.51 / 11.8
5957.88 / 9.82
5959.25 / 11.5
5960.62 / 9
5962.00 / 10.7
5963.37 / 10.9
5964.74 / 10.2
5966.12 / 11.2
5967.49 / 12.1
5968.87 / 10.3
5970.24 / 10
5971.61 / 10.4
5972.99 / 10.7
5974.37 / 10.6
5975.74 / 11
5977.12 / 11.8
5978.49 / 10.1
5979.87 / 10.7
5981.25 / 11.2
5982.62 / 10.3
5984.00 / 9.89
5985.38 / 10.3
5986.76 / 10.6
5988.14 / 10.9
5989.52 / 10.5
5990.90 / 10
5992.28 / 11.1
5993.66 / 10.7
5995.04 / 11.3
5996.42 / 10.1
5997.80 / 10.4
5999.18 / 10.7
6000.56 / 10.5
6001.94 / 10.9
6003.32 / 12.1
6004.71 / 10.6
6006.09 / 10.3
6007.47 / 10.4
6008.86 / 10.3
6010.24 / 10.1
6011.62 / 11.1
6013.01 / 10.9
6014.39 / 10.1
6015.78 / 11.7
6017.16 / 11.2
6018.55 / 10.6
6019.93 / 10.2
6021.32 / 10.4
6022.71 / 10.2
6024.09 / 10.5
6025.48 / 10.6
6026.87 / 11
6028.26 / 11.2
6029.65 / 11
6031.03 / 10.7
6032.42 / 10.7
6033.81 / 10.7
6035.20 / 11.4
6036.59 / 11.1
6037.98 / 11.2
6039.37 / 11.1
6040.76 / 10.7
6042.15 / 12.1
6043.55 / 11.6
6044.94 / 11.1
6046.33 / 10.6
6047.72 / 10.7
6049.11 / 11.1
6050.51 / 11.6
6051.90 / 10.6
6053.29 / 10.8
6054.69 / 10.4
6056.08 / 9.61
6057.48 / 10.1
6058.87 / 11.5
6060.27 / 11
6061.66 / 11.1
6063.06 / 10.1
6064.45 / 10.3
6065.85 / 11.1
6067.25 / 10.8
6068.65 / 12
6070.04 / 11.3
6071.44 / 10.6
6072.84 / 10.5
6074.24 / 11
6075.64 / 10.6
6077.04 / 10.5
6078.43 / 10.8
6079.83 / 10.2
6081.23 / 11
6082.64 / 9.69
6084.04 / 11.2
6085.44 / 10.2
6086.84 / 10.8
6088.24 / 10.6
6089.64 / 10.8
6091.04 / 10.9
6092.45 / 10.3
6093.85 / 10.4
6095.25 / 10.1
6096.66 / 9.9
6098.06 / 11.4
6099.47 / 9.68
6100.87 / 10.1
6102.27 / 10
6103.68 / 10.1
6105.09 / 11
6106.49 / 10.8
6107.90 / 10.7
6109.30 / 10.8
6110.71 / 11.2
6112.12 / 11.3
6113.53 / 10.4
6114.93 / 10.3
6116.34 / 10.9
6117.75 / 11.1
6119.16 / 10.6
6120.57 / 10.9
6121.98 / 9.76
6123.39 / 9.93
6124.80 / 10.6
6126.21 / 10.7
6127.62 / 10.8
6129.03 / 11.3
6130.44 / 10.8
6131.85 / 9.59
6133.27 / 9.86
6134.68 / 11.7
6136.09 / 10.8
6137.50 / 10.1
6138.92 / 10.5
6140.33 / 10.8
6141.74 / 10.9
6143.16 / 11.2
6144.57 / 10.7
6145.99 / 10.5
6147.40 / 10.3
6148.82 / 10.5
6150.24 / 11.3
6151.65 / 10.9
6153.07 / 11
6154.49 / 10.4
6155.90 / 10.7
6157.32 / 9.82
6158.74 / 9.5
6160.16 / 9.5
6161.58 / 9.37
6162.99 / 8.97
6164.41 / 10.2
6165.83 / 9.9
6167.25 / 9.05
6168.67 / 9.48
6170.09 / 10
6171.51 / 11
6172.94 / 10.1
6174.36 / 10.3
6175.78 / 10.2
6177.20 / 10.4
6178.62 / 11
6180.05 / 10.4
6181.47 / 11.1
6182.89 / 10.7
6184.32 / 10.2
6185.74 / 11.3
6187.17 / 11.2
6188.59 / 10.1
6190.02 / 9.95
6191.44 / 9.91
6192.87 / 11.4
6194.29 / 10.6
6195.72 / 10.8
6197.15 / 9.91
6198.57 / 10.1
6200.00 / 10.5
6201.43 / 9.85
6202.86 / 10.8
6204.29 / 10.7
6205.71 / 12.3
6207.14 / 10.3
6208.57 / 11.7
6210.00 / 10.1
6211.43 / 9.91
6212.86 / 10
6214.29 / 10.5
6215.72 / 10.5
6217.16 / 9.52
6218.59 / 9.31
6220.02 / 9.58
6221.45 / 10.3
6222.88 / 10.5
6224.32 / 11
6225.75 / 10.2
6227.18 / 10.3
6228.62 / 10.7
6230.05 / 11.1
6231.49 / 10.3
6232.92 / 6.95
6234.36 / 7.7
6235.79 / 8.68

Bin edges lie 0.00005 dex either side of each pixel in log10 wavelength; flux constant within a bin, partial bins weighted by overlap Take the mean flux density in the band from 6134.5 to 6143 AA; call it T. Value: 10.8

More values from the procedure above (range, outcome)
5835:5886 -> 10.6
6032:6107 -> 10.7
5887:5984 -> 10.5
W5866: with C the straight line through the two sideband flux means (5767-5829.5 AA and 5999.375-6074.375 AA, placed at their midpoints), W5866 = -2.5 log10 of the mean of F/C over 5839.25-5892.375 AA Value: 0.04 mag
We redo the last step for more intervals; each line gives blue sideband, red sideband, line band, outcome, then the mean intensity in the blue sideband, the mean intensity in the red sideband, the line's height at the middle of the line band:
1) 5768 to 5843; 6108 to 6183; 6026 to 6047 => -0.05 mag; 10.9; 10.5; 10.6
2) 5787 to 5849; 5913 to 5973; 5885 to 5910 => 0.08 mag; 10.9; 10.7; 10.7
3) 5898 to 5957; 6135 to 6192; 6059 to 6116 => -0.02 mag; 10.6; 10.4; 10.4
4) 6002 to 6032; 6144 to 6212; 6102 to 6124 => -0.01 mag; 10.7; 10.4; 10.5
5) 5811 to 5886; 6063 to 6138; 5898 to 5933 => 0.01 mag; 10.7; 10.6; 10.7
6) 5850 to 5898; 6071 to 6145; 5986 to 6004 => -0.03 mag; 10.4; 10.6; 10.5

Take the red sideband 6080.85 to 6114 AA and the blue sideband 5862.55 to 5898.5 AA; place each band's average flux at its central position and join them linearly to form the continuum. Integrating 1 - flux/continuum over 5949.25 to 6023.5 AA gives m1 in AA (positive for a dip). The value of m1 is -1.4 AA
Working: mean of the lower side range 10.3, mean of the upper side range 10.6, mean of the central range 10.6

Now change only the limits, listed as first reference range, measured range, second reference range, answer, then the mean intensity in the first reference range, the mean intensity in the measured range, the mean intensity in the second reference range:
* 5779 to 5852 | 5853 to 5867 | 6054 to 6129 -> 0.6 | 10.8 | 10.4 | 10.6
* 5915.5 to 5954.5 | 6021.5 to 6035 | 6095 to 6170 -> -0.2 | 10.7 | 10.7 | 10.4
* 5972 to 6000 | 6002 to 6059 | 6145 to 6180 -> -1.6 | 10.6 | 10.8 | 10.2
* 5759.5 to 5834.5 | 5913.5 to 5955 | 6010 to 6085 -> 0.7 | 10.9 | 10.7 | 10.8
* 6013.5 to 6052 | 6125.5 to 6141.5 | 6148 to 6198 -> -0.2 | 10.9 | 10.6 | 10.3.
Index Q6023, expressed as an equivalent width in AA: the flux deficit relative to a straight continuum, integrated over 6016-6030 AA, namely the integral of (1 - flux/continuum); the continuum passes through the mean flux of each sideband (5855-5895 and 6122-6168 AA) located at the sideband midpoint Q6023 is -0.5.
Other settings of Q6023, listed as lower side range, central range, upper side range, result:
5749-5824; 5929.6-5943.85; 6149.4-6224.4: 0.07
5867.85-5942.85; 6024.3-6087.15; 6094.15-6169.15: -2.39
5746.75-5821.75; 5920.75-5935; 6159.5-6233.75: -0.25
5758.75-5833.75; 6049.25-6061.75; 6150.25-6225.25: -0.26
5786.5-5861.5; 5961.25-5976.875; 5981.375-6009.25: -0.18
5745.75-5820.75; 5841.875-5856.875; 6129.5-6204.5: 0.35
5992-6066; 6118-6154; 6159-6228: -0.57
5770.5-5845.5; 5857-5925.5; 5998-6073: 3.08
